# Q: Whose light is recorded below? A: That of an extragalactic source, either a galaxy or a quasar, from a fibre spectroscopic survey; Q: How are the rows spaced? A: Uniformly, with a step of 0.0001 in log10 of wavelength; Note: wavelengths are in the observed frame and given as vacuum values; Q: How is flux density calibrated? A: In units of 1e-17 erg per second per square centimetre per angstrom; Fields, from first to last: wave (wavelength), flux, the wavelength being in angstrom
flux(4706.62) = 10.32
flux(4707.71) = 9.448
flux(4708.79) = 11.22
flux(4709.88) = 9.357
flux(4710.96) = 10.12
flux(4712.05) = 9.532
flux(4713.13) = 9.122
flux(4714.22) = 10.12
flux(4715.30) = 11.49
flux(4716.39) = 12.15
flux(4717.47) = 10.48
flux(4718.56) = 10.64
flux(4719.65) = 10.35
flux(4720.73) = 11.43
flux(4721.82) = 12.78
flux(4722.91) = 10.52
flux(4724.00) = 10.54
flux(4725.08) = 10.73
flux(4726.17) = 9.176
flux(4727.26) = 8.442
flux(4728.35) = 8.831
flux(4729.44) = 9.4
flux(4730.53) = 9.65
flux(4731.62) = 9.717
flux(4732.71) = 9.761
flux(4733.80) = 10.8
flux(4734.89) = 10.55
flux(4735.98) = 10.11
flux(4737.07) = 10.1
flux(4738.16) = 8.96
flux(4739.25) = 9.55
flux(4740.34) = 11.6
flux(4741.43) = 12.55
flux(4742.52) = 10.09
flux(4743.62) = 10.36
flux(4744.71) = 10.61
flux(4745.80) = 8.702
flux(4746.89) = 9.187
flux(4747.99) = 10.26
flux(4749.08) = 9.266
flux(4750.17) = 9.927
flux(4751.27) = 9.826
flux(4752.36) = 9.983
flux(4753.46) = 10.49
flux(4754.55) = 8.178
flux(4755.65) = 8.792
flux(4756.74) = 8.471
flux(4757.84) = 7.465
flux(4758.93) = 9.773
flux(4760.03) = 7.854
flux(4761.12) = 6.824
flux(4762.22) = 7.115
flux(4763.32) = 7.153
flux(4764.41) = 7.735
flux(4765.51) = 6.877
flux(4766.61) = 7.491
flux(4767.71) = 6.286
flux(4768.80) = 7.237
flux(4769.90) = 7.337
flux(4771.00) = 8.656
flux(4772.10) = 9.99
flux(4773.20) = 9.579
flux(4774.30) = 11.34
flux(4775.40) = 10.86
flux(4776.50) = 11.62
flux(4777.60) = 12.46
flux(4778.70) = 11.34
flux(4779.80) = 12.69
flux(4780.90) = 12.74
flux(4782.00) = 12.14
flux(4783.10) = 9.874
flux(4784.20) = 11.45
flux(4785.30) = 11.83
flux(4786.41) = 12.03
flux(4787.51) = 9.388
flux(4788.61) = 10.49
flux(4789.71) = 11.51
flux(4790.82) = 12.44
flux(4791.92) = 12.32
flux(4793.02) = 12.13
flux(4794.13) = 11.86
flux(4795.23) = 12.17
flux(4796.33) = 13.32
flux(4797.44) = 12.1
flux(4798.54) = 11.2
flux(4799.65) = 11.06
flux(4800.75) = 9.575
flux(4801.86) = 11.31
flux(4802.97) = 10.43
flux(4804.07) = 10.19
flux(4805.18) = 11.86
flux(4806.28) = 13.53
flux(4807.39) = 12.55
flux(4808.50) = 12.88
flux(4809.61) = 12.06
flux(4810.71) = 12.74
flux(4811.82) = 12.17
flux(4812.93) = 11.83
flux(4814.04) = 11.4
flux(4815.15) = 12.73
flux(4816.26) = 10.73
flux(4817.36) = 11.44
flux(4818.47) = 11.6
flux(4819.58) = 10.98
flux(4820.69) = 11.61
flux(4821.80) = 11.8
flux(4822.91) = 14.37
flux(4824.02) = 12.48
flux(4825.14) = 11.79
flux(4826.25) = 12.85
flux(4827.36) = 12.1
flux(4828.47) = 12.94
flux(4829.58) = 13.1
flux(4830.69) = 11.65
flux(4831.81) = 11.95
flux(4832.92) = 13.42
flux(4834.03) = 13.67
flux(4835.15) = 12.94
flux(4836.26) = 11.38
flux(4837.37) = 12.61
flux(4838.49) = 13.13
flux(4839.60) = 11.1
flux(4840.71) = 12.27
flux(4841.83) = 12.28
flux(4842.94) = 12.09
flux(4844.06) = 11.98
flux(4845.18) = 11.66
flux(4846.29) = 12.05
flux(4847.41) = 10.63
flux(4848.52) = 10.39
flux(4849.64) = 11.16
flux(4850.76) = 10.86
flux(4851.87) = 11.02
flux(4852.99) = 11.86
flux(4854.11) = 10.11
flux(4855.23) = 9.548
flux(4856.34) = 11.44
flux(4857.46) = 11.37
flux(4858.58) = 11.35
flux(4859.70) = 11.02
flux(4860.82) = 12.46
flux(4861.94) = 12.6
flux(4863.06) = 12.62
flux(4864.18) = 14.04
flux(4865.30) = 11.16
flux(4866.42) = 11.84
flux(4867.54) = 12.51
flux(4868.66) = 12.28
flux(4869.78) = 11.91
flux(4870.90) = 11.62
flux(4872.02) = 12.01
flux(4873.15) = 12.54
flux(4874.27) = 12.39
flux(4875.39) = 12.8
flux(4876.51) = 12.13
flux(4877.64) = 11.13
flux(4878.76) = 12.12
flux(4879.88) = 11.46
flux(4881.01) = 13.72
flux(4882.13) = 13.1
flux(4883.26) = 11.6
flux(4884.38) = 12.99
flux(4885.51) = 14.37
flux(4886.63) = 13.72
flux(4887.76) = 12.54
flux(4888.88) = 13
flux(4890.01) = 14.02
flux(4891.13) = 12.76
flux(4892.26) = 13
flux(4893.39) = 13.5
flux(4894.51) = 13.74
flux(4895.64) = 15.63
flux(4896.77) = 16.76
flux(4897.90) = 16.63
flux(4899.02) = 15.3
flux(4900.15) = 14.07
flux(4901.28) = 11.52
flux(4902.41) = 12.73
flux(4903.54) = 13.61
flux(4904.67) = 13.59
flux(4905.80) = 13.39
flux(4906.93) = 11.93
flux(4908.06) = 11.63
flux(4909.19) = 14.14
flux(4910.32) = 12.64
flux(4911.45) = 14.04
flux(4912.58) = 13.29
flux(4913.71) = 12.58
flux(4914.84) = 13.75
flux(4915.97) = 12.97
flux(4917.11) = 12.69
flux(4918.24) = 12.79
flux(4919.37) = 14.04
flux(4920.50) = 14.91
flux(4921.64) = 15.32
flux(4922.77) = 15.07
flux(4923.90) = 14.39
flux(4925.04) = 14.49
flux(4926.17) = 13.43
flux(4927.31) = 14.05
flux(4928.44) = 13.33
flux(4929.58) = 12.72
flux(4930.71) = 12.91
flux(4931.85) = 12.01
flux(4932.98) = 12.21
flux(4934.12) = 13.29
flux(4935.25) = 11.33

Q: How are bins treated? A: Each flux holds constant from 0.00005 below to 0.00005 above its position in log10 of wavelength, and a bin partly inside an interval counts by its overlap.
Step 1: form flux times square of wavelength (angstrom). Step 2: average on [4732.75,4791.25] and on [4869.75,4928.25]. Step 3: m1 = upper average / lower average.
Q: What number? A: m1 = 1.44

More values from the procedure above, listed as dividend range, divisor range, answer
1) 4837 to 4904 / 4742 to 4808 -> 1.27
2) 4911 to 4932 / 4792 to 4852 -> 1.19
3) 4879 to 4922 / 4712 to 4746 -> 1.41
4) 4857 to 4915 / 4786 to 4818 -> 1.14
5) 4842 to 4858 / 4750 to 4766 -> 1.38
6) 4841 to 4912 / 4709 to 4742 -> 1.30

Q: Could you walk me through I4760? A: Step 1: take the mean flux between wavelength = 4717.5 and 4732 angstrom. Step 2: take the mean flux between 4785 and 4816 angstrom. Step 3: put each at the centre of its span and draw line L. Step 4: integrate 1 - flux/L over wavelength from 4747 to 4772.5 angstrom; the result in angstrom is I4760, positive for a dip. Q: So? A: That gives 5.8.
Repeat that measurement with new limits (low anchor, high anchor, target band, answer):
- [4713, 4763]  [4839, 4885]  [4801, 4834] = -2.87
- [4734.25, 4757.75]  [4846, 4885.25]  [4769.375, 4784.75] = -0.75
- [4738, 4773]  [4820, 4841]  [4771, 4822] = -3.48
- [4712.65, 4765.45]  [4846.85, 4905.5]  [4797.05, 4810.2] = -0.60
